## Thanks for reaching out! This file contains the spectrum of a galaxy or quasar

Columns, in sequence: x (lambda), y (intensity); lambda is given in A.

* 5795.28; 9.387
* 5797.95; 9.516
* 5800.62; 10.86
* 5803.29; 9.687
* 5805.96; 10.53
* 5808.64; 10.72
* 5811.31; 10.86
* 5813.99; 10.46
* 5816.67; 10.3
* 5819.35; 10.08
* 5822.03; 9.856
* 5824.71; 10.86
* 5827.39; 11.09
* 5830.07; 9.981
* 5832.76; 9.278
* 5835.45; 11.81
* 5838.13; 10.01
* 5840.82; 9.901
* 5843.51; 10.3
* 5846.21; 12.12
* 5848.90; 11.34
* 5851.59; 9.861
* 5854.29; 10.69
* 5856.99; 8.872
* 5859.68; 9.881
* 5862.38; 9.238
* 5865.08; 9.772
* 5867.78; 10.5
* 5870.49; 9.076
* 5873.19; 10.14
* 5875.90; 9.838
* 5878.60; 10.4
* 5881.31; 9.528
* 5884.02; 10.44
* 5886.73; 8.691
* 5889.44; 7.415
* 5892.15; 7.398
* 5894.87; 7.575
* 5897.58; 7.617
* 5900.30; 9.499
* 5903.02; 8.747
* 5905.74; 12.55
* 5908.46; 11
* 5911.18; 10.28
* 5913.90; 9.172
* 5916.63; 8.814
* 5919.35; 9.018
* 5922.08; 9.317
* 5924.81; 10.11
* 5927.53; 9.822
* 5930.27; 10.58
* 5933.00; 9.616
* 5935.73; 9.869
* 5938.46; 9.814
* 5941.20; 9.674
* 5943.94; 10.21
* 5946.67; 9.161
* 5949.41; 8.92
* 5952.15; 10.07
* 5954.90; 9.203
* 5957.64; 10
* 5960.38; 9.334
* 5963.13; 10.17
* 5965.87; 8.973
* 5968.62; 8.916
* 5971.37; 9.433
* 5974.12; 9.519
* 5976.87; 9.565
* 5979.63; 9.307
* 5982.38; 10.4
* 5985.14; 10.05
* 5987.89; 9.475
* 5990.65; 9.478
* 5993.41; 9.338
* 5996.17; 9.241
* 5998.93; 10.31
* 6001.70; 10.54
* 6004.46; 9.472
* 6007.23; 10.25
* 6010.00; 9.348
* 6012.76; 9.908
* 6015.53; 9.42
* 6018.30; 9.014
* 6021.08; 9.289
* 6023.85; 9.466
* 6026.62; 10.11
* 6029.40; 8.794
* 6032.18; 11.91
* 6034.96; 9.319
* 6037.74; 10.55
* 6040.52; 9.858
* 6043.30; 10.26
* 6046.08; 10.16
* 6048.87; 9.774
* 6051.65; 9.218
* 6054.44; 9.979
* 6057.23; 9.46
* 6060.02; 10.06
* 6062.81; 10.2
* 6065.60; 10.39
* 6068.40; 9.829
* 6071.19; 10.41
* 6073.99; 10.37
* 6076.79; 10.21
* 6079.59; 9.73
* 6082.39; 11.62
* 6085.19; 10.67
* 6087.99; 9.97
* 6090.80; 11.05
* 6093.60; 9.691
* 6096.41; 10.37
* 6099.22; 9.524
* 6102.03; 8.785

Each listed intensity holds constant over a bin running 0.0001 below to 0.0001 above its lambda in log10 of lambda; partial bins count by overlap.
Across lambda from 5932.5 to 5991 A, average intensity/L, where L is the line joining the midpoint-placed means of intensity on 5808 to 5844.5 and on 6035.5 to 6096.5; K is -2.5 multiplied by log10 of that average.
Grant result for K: 0.07 mag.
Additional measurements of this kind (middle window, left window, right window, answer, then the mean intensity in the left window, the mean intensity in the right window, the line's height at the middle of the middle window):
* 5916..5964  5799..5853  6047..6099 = 0.07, 10.5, 10.2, 10.3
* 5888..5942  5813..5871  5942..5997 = 0.05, 10.3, 9.54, 9.85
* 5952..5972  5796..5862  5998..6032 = 0.05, 10.3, 9.73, 9.9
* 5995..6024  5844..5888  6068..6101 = 0.06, 10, 10.3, 10.2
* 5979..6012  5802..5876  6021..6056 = 0.02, 10.3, 9.92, 9.99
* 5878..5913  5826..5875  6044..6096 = 0.10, 10.2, 10.2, 10.2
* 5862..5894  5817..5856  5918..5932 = 0.09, 10.5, 9.76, 10.2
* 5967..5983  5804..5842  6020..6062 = 0.06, 10.4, 9.89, 10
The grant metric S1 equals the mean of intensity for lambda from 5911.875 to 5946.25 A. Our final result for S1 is 9.67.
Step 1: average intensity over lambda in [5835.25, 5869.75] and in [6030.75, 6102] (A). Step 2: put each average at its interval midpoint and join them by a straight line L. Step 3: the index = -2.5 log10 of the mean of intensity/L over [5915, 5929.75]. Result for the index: 0.08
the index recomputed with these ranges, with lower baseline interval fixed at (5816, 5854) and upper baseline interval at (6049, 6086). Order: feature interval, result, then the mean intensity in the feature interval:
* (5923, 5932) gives 0.027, 10.1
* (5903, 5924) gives 0.047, 9.94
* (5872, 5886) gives 0.045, 10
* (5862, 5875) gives 0.071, 9.78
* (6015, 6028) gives 0.083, 9.46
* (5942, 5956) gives 0.088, 9.52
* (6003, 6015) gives 0.055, 9.73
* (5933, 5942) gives 0.062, 9.77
